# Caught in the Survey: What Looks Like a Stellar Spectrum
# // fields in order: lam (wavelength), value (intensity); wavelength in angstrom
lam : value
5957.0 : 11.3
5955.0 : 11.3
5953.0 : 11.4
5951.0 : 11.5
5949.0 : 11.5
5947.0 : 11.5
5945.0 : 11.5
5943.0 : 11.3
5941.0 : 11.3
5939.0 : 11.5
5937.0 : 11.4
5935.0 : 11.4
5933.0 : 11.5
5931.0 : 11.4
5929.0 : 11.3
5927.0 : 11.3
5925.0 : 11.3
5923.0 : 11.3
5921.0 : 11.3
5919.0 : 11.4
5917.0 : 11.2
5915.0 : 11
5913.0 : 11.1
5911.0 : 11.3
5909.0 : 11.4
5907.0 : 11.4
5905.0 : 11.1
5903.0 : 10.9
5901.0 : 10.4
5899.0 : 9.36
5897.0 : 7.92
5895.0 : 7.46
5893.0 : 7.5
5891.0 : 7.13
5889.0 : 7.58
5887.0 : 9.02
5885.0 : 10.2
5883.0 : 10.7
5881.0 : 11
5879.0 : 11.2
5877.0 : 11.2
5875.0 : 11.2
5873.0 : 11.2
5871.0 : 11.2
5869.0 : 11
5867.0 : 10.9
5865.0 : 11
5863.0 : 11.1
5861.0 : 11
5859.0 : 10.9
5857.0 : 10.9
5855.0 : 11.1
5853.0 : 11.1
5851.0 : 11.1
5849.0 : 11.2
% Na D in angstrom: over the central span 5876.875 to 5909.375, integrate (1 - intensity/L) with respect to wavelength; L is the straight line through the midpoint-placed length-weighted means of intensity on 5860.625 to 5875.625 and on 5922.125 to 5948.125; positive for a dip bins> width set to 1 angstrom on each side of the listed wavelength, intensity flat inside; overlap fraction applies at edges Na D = 4.4 angstrom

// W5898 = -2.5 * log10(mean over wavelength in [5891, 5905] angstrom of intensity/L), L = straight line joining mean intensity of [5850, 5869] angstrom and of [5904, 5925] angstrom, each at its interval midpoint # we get 0.242 mag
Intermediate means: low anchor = 11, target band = 8.95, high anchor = 11.3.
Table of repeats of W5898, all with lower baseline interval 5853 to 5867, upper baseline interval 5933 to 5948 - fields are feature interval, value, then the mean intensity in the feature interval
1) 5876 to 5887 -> 0.04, 10.7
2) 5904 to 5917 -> 0.00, 11.2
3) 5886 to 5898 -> 0.39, 7.77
